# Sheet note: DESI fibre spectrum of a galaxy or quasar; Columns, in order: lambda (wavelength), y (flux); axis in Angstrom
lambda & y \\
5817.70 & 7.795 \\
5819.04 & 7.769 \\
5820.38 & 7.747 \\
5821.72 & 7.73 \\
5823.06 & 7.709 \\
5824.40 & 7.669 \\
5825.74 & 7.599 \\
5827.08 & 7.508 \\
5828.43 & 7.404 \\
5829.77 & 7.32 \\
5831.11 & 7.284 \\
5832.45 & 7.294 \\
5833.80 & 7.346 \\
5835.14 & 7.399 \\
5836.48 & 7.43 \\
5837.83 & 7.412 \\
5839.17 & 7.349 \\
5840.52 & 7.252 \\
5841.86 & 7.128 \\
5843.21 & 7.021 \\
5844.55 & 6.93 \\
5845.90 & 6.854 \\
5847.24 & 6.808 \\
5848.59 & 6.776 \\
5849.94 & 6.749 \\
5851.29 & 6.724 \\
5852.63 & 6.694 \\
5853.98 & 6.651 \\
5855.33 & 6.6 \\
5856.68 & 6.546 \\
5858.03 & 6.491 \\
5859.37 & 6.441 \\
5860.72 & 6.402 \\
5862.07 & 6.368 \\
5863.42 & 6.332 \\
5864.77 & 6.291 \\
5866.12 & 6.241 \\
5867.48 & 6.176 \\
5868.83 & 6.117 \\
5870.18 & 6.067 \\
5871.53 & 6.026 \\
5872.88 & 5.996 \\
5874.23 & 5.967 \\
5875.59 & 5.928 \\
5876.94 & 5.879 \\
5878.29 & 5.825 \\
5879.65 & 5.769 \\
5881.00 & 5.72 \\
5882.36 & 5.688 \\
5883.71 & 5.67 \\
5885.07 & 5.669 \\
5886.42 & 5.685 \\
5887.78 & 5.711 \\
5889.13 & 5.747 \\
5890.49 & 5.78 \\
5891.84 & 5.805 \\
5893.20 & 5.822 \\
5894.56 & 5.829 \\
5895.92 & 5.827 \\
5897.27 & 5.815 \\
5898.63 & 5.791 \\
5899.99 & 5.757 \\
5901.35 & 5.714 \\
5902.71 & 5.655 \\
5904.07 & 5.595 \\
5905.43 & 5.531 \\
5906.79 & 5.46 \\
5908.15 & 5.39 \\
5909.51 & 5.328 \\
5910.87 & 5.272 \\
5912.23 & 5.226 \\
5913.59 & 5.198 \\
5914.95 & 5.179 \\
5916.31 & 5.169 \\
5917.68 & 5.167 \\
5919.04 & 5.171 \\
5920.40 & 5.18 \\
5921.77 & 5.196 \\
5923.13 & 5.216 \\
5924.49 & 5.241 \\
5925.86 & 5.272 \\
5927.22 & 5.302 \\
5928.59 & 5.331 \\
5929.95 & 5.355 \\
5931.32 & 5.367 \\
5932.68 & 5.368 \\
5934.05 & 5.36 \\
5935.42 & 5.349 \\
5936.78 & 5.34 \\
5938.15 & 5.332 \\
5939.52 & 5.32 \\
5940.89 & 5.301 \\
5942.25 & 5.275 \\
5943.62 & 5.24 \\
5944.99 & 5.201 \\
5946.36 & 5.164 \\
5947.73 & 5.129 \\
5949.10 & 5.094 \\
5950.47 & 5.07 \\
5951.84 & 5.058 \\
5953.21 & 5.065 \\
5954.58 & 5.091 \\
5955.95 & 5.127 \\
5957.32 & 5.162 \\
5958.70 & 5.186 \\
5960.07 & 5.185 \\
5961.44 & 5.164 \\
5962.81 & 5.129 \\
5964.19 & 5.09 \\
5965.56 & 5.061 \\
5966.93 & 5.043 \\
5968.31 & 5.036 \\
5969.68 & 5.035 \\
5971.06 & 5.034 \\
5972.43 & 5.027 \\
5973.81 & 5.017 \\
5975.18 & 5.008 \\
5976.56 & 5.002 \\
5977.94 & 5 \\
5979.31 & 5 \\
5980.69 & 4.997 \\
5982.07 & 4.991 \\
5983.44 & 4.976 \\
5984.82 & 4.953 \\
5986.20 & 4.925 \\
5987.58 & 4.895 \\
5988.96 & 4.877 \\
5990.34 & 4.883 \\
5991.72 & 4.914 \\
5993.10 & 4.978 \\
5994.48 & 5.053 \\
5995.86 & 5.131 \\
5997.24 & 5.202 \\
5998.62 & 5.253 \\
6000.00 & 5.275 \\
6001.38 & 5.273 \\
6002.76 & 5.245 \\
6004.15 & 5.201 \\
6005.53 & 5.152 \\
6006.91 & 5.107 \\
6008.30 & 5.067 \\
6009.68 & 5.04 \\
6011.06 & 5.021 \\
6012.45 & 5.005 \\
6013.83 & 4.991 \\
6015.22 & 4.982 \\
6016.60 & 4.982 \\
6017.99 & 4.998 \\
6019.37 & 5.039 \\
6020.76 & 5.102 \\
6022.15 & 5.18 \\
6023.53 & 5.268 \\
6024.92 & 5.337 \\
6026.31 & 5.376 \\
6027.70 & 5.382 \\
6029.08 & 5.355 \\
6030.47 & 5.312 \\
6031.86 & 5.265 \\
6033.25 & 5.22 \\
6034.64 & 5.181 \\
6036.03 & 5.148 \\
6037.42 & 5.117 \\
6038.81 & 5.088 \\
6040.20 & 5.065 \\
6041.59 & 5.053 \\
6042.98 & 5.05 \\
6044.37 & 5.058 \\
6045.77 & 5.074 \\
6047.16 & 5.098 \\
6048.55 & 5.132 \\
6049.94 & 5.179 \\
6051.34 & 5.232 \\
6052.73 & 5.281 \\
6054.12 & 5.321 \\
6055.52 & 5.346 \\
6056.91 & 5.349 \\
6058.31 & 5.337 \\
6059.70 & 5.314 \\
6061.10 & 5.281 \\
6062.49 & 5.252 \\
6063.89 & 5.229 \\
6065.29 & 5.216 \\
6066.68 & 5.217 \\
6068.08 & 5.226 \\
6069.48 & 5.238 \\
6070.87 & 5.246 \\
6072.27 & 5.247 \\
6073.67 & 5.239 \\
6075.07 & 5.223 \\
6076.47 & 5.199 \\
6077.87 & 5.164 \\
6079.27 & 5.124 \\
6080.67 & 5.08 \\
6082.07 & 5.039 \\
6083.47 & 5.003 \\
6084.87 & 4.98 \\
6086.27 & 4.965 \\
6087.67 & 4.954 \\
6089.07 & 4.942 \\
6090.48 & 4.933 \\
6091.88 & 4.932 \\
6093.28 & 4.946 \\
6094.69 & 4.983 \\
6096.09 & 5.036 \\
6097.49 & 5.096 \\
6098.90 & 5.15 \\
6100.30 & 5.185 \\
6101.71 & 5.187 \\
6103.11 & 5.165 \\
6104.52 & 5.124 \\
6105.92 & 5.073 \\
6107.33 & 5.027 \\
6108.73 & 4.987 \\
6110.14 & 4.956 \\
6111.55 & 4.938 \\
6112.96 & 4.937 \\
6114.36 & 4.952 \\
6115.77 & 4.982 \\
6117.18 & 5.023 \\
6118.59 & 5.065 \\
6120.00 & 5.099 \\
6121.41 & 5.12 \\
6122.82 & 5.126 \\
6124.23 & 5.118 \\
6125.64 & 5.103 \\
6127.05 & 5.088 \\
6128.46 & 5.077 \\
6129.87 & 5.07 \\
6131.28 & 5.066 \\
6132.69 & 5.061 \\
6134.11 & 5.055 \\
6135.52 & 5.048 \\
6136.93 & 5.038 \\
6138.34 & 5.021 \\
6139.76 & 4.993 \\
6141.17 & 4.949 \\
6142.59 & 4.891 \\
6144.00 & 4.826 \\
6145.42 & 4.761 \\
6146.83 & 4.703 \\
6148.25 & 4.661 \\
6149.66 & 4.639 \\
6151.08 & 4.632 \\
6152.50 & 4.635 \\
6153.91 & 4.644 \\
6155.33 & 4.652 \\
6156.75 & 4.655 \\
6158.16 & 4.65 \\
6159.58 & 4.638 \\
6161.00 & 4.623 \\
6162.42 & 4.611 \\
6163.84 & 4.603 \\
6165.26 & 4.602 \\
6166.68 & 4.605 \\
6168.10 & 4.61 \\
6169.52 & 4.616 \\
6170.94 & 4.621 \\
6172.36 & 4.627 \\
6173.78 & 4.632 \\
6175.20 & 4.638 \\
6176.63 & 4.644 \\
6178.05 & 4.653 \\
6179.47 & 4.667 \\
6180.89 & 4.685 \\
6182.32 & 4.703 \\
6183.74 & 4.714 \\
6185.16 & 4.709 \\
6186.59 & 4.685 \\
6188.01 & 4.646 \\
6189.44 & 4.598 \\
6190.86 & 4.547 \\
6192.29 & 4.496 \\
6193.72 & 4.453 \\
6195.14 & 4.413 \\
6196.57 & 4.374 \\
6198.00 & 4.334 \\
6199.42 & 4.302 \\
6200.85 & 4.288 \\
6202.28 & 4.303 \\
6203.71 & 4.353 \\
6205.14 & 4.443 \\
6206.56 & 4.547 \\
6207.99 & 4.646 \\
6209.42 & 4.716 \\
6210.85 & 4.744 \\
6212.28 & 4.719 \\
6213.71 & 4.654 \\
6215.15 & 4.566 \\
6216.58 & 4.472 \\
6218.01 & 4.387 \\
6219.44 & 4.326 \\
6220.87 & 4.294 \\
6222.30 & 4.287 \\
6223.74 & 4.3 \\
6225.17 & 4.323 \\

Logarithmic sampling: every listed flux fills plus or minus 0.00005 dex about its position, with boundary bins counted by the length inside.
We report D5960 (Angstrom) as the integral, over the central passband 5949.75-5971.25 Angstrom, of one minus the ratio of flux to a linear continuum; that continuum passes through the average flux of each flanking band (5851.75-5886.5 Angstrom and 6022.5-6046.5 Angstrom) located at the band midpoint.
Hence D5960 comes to 2.0 Angstrom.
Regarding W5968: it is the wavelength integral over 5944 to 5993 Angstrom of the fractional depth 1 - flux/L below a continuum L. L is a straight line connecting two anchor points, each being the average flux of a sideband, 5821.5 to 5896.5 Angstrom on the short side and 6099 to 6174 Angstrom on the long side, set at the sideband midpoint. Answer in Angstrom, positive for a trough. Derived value 7.0 Angstrom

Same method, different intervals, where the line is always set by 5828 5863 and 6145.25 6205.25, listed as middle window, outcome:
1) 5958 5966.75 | 1.40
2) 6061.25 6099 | 1.12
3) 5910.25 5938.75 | 4.96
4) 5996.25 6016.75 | 2.36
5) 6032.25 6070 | 1.88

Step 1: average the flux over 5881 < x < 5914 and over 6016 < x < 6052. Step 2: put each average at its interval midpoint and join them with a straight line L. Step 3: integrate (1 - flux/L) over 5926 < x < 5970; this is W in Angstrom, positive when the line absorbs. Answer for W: 2.1 Angstrom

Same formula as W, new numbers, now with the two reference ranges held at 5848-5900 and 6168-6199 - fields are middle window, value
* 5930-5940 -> 0.8 Angstrom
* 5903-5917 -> 1.4 Angstrom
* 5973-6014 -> 3.4 Angstrom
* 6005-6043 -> 1.6 Angstrom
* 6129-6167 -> -0.2 Angstrom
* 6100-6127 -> -0.7 Angstrom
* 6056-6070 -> -0.3 Angstrom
